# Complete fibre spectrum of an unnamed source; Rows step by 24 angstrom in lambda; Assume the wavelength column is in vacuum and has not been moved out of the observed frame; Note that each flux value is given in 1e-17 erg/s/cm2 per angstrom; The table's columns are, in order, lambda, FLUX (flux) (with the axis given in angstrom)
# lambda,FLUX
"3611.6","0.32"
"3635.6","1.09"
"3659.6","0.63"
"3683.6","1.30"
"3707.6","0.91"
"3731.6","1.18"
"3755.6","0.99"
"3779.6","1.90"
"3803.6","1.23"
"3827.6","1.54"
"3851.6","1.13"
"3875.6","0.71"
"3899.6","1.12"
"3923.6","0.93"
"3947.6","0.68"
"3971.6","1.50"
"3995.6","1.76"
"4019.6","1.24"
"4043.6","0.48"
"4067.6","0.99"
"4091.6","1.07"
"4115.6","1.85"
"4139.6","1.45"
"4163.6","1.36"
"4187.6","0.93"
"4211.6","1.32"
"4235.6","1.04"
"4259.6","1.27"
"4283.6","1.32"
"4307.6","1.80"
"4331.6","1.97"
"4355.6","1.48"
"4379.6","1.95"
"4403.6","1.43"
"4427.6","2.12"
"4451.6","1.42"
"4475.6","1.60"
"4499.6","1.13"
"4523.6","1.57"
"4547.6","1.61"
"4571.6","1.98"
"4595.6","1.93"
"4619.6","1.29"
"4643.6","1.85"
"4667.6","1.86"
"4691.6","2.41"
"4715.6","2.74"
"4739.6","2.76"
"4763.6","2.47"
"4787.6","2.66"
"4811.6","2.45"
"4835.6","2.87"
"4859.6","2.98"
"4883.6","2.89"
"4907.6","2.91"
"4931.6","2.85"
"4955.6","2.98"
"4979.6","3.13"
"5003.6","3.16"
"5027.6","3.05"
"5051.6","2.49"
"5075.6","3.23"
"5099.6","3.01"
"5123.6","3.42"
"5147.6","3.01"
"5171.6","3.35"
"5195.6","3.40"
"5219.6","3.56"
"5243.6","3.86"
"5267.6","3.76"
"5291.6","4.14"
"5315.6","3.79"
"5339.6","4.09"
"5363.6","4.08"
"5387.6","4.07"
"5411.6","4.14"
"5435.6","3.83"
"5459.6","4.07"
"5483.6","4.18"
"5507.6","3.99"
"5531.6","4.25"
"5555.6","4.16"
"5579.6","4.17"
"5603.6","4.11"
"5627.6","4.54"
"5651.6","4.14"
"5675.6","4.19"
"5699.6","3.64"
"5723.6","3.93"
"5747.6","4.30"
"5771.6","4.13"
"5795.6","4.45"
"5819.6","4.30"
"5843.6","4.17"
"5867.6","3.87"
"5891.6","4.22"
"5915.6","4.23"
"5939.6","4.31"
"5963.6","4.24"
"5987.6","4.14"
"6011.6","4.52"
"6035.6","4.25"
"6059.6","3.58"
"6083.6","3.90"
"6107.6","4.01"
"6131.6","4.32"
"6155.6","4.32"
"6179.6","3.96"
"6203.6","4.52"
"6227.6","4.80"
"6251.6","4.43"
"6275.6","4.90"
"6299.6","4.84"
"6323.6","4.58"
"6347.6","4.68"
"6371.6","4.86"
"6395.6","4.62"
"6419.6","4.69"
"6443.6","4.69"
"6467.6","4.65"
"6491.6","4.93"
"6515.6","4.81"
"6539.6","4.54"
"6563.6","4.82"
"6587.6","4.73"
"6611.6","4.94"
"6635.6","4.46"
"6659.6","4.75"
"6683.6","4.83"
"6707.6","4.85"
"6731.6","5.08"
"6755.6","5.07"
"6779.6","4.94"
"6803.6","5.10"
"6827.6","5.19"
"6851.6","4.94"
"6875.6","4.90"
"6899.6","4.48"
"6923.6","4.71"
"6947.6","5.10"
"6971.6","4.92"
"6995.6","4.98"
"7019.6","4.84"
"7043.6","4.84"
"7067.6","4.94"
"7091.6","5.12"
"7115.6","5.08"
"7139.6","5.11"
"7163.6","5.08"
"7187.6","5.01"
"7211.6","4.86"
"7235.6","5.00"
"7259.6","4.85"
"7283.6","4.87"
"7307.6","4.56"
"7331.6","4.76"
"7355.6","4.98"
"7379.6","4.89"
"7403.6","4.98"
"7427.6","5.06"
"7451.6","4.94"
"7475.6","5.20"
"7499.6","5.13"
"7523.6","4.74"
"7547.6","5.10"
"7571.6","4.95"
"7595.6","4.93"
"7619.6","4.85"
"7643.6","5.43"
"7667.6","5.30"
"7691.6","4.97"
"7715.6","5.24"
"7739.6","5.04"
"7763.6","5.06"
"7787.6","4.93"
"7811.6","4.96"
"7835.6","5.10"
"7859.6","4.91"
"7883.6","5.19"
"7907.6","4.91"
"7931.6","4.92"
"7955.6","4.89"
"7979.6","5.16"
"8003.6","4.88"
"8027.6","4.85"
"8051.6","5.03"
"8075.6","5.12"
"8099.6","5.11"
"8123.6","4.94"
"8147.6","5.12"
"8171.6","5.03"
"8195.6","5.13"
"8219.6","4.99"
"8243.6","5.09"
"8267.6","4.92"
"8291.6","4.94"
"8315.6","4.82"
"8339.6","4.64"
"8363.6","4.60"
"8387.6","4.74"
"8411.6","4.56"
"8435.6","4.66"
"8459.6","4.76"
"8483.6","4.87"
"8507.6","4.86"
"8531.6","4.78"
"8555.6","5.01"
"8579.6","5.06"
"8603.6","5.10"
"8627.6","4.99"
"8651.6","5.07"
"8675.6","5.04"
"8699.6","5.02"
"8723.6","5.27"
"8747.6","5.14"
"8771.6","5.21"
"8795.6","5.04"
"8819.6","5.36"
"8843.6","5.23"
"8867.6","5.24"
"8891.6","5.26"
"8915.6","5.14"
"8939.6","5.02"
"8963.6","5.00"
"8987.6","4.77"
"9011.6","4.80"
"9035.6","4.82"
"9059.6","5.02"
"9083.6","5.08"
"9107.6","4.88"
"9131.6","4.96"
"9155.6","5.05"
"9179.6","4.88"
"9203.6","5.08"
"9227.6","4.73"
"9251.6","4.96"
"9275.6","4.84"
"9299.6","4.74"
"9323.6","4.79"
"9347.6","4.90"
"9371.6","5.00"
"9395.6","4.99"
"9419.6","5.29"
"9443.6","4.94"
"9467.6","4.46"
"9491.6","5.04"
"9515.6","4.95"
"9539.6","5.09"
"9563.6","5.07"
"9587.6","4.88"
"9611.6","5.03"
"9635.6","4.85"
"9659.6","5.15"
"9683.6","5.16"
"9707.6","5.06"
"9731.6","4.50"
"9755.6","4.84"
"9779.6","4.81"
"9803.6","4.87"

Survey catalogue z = 0.17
